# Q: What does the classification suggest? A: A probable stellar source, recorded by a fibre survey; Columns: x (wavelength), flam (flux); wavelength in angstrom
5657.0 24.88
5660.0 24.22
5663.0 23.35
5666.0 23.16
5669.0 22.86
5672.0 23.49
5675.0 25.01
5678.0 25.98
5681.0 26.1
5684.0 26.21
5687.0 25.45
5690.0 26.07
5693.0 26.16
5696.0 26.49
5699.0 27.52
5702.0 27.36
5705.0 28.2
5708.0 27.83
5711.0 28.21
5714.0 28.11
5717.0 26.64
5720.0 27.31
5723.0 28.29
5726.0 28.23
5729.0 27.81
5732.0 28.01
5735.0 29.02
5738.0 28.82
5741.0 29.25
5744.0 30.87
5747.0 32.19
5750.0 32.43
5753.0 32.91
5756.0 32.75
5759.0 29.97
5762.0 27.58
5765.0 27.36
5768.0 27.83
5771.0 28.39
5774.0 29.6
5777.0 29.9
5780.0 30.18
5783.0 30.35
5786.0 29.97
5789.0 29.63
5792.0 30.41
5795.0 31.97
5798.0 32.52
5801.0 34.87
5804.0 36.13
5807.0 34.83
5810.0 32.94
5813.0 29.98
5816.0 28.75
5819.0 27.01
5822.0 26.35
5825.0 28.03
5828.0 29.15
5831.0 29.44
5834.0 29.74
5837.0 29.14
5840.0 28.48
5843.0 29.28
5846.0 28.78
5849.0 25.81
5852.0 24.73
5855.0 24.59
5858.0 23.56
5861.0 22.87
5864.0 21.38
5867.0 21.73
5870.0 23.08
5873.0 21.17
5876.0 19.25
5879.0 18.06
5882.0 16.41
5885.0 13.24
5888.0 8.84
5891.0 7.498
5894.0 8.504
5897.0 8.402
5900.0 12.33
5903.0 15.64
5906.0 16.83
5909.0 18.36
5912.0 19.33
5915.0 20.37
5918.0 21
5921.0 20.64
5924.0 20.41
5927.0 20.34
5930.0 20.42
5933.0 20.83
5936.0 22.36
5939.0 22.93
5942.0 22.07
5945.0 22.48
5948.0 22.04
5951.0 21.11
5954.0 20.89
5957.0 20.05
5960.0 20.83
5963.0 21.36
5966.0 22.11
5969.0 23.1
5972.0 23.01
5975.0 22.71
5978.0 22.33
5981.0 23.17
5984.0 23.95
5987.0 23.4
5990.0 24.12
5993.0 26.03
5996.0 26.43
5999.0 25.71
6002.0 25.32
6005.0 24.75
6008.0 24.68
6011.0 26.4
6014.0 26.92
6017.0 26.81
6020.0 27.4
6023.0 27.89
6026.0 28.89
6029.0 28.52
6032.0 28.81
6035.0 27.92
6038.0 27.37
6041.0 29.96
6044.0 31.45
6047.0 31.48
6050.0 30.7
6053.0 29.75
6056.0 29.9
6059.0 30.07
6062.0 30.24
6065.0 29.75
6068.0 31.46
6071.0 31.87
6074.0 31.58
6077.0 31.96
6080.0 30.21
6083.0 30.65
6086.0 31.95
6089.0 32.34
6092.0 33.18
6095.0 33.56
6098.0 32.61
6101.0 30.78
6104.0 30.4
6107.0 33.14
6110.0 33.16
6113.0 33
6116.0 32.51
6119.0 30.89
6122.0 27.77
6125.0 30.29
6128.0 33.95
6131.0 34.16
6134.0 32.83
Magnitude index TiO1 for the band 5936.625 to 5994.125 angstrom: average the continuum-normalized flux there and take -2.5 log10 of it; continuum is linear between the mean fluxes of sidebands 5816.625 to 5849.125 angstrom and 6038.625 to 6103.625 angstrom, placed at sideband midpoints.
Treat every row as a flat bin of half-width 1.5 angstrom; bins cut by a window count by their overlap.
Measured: 0.31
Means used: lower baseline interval 28.4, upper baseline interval 31.1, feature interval 22.5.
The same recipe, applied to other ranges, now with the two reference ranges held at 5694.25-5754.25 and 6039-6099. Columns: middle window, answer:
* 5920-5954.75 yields 0.38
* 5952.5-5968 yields 0.40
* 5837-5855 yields 0.09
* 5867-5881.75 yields 0.42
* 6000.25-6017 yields 0.19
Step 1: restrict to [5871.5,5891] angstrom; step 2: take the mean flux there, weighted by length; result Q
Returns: 15.5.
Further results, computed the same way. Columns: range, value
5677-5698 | 26.1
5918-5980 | 21.6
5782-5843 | 30.5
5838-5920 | 19.3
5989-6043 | 27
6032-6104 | 30.8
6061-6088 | 31.1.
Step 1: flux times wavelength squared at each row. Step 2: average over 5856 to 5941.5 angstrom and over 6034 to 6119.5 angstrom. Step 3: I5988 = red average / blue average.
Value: 1.82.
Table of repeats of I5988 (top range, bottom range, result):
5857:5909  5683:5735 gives 0.64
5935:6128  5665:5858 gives 1.06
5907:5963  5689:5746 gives 0.81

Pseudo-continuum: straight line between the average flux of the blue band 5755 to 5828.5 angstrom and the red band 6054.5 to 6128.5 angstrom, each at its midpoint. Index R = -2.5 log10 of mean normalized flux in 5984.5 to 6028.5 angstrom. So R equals 0.193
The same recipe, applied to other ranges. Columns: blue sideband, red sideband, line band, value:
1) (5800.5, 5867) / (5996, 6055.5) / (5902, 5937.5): 0.38 mag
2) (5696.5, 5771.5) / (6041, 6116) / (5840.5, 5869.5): 0.20 mag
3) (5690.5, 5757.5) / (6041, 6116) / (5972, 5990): 0.31 mag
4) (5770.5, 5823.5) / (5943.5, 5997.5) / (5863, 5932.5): 0.46 mag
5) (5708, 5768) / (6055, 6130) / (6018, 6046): 0.09 mag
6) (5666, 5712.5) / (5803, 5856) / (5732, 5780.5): -0.09 mag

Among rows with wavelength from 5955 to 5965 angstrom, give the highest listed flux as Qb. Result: 21.36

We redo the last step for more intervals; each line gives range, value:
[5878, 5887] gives 18.06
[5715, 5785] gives 32.91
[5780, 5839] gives 36.13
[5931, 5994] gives 26.03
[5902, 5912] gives 19.33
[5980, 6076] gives 31.87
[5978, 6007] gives 26.43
